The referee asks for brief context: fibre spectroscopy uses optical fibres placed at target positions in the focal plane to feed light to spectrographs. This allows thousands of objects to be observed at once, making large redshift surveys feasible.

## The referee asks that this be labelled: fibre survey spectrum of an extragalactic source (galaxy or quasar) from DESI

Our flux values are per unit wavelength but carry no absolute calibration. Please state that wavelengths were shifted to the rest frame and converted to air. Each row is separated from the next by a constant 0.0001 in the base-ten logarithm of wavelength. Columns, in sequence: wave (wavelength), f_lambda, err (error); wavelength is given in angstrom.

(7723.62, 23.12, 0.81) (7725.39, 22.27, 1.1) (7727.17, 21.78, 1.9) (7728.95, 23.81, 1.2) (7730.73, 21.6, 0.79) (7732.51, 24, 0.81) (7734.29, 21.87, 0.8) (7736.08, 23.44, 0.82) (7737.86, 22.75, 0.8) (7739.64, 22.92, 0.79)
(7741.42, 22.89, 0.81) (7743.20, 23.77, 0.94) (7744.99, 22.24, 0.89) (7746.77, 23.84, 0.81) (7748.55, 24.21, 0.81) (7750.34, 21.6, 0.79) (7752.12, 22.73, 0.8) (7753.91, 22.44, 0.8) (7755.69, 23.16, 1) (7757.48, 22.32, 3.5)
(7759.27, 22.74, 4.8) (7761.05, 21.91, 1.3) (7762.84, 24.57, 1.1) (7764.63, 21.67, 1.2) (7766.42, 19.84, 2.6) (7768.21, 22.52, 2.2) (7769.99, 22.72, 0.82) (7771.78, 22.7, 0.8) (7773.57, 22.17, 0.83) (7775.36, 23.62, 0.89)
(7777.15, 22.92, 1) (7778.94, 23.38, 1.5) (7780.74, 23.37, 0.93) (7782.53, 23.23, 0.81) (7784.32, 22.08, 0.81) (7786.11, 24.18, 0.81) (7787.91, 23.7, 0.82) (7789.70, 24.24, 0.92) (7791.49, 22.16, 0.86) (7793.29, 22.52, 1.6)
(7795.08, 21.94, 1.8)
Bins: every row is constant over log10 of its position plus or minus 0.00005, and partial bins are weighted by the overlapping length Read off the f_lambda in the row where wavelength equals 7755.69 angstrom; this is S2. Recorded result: 23.16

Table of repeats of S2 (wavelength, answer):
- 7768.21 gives 22.52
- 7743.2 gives 23.77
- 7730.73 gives 21.6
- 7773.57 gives 22.17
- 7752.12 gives 22.73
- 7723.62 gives 23.12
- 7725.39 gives 22.27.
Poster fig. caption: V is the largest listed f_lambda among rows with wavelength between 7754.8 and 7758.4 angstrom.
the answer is 23.16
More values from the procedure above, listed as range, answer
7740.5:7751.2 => 24.21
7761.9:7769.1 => 24.57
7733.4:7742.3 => 23.44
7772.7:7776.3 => 23.62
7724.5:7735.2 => 24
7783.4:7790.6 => 24.24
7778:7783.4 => 23.38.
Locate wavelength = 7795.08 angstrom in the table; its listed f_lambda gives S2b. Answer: 21.94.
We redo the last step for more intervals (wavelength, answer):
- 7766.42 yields 19.84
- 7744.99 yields 22.24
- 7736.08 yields 23.44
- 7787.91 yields 23.7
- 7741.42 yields 22.89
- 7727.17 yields 21.78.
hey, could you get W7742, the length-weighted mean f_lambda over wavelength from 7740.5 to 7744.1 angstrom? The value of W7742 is 23.3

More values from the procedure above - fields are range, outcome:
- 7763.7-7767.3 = 20.8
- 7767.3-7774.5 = 22.5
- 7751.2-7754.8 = 22.6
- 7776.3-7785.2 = 23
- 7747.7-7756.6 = 22.8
